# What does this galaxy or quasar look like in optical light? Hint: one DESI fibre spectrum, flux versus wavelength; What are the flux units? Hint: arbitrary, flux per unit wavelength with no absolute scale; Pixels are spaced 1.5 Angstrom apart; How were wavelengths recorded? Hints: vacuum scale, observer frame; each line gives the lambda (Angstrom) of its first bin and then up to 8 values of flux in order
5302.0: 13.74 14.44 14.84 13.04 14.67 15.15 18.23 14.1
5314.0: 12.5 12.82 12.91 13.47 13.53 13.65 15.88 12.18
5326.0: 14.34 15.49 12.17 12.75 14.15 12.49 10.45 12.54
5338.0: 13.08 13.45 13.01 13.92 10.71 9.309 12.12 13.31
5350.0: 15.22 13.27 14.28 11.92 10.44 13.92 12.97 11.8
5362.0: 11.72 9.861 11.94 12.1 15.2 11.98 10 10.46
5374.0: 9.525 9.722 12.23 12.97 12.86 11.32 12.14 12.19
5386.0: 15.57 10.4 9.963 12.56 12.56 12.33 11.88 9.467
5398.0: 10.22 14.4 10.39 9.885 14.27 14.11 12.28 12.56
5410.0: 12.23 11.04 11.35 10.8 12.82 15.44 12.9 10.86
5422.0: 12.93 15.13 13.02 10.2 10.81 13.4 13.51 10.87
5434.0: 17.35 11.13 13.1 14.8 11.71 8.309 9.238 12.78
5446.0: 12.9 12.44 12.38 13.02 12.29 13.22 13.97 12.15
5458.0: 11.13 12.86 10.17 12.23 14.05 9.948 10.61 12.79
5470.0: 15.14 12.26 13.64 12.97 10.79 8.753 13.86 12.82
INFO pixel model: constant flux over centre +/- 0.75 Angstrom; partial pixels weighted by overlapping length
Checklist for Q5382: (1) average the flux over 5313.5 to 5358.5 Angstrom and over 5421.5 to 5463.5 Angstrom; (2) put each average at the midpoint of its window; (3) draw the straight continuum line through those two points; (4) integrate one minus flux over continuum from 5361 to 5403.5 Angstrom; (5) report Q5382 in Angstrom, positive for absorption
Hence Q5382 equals 3.6 Angstrom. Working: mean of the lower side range 13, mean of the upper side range 12.4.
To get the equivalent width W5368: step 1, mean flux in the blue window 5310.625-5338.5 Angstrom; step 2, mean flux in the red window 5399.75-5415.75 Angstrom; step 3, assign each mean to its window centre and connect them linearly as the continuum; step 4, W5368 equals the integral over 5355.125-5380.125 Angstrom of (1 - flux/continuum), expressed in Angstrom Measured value 1.9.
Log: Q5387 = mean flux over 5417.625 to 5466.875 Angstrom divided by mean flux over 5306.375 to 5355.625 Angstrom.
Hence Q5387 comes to 0.9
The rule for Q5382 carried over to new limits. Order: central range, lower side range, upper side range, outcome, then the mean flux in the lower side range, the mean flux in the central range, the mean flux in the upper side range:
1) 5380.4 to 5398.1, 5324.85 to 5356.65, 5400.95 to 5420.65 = 0.95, 12.8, 11.8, 12.3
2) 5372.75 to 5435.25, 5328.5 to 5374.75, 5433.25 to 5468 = 0.38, 12.3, 12.2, 12.3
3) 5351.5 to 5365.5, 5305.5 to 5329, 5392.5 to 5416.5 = 0.94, 14.1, 12.2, 11.9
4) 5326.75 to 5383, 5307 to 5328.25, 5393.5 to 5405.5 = 3.37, 14.2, 12.3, 11.7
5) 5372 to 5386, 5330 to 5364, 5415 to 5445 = 0.85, 12.5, 11.7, 12.5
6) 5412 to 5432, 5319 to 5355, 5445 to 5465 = 0.22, 13.1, 12.5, 12.5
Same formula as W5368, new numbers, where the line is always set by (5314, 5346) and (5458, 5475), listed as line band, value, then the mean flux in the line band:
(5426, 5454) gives 0.41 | 12.3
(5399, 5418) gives 0.39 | 12.4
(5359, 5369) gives 0.52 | 12.2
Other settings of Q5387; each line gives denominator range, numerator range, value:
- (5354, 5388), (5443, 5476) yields 1.04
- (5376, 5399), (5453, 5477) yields 1.03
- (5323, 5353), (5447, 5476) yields 0.96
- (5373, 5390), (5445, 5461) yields 1.07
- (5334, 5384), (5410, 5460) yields 1.02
